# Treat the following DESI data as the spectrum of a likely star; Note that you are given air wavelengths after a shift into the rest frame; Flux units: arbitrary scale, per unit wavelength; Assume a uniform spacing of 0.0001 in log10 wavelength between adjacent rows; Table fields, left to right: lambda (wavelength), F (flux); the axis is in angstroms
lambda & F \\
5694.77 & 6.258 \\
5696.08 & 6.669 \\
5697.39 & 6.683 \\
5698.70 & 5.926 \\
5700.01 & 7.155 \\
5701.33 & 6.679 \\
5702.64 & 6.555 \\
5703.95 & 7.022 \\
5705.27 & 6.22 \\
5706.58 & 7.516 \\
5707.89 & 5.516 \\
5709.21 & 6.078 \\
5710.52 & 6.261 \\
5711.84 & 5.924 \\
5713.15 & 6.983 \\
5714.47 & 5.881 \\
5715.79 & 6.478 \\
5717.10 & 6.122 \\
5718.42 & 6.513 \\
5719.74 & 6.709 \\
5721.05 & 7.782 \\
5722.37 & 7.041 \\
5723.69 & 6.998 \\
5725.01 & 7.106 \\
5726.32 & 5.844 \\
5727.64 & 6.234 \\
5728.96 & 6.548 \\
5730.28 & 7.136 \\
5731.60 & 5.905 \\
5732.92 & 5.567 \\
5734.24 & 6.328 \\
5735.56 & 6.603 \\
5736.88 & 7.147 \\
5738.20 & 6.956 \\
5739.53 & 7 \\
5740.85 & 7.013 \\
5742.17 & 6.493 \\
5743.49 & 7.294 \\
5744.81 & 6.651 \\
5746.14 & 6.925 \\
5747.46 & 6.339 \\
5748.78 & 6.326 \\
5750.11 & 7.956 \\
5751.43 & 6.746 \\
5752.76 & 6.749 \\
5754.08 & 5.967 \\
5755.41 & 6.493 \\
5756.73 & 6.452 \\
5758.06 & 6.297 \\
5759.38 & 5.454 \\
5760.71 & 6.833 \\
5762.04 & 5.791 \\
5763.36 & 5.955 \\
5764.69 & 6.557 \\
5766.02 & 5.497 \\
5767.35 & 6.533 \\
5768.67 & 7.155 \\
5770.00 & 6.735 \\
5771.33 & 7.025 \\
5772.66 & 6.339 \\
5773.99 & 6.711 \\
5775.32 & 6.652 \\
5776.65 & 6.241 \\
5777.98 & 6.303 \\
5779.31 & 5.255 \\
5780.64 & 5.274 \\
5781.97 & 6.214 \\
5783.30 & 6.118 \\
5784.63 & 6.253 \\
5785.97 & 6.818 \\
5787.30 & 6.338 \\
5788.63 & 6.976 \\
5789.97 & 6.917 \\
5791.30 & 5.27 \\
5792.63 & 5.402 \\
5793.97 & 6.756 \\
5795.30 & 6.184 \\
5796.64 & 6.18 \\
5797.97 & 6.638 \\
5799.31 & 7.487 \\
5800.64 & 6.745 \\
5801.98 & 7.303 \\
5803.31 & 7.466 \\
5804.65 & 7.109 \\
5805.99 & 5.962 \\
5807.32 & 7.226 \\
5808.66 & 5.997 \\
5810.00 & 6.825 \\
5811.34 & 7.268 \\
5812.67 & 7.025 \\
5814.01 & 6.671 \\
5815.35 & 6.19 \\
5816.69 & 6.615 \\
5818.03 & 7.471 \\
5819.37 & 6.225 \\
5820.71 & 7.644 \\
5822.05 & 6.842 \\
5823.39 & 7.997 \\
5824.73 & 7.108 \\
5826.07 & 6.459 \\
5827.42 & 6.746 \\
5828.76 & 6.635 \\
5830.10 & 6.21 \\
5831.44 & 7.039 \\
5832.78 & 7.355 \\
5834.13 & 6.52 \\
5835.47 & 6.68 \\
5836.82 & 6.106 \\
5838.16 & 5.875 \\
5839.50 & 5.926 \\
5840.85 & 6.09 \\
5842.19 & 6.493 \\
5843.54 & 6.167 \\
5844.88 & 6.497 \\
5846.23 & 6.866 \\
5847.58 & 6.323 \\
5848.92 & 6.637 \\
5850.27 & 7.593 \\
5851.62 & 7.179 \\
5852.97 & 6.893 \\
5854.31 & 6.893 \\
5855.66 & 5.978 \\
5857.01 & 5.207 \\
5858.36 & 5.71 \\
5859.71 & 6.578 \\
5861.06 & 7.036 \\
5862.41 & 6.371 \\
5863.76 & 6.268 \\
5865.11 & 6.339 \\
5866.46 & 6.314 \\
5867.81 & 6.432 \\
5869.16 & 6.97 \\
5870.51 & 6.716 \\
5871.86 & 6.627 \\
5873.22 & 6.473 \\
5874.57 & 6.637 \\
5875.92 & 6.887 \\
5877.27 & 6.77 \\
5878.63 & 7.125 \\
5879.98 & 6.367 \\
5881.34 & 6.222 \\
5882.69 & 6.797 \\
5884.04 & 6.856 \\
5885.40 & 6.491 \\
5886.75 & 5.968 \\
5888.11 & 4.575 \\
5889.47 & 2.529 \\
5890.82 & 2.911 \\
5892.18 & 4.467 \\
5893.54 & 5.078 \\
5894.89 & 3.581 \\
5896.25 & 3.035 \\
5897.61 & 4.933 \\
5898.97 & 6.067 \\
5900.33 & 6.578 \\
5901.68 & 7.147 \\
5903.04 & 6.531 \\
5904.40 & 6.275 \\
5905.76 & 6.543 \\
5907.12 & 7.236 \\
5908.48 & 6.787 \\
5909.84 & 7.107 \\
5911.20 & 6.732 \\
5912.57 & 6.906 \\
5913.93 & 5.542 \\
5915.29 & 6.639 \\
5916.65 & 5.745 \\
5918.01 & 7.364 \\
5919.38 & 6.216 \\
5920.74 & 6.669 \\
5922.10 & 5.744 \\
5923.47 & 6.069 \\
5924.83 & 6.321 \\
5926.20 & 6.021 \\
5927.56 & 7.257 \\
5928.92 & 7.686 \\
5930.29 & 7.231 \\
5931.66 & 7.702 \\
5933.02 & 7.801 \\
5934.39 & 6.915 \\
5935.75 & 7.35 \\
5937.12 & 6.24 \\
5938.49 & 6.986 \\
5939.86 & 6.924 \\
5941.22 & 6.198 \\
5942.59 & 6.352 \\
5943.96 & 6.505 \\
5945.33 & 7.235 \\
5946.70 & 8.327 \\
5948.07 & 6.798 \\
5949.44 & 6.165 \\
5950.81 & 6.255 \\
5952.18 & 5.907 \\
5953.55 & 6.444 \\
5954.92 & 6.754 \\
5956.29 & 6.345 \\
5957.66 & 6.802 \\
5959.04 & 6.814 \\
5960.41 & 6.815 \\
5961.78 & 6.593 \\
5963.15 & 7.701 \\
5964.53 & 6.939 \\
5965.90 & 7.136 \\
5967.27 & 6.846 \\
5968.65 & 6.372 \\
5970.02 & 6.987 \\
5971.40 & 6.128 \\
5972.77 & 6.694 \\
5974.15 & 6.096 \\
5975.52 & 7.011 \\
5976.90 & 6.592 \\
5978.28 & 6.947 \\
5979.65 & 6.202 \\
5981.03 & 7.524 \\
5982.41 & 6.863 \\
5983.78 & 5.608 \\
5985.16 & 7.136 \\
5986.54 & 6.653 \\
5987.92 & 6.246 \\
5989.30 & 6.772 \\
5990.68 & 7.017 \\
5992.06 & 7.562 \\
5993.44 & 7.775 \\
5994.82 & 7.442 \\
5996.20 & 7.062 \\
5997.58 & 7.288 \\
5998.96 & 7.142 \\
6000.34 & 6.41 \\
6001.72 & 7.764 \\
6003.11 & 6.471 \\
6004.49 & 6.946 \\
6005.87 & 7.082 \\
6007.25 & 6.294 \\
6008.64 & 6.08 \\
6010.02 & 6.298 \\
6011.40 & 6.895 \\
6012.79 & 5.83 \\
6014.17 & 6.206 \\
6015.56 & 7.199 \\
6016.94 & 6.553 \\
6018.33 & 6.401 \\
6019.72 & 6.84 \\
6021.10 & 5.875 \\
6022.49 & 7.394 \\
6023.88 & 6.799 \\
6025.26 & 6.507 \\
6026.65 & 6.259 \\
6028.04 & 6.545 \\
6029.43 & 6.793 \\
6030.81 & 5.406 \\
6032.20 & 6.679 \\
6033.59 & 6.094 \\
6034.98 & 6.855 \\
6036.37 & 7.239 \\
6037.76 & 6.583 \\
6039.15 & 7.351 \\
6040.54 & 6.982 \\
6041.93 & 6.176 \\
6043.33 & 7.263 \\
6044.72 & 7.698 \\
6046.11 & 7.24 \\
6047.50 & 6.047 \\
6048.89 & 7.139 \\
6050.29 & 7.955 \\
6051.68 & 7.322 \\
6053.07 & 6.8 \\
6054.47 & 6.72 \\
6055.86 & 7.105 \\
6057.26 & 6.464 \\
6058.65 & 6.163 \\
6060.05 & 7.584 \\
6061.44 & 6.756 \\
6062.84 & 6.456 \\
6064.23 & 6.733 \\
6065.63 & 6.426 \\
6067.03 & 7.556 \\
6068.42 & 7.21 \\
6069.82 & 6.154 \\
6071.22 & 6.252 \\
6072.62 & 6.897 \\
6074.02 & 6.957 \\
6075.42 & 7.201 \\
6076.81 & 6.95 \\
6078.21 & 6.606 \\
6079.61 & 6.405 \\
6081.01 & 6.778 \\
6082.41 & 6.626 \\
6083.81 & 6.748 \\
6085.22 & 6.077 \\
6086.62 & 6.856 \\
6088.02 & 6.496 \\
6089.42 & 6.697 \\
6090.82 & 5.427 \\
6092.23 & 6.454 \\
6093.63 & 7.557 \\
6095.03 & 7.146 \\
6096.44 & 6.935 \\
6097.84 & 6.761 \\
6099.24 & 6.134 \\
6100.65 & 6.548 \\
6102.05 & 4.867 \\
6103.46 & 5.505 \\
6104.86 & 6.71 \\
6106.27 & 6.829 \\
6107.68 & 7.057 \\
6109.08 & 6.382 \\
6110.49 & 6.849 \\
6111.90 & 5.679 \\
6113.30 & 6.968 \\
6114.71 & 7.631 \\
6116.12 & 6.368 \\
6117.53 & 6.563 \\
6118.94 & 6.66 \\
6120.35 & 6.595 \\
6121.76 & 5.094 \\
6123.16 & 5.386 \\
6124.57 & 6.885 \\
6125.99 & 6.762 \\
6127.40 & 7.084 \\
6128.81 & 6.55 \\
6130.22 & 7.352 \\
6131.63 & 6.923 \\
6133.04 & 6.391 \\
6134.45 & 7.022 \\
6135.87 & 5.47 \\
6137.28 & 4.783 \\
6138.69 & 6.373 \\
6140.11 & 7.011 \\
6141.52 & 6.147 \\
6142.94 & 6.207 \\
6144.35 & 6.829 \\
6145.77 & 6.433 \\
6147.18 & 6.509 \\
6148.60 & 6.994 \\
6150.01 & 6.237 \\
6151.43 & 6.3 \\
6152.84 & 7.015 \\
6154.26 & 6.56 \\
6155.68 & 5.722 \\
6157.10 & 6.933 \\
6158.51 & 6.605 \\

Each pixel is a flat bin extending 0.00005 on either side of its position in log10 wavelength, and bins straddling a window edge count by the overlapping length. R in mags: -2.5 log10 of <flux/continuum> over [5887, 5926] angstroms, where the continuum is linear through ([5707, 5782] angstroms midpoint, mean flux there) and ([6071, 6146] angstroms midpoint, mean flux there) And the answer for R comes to 0.13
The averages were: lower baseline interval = 6.48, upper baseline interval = 6.52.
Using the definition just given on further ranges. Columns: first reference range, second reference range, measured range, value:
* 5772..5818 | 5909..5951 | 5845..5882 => 0.01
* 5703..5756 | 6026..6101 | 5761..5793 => 0.06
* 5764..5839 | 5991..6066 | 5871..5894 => 0.15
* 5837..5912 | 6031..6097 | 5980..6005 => -0.07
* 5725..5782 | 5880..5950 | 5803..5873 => -0.05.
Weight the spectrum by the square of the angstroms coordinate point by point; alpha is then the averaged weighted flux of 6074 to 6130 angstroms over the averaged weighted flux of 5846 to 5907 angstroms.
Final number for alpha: 1.16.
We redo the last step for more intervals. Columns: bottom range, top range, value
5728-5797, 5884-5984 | 1.05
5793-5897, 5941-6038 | 1.11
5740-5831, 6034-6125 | 1.12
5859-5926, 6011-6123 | 1.15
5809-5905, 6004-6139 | 1.13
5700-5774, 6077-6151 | 1.12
